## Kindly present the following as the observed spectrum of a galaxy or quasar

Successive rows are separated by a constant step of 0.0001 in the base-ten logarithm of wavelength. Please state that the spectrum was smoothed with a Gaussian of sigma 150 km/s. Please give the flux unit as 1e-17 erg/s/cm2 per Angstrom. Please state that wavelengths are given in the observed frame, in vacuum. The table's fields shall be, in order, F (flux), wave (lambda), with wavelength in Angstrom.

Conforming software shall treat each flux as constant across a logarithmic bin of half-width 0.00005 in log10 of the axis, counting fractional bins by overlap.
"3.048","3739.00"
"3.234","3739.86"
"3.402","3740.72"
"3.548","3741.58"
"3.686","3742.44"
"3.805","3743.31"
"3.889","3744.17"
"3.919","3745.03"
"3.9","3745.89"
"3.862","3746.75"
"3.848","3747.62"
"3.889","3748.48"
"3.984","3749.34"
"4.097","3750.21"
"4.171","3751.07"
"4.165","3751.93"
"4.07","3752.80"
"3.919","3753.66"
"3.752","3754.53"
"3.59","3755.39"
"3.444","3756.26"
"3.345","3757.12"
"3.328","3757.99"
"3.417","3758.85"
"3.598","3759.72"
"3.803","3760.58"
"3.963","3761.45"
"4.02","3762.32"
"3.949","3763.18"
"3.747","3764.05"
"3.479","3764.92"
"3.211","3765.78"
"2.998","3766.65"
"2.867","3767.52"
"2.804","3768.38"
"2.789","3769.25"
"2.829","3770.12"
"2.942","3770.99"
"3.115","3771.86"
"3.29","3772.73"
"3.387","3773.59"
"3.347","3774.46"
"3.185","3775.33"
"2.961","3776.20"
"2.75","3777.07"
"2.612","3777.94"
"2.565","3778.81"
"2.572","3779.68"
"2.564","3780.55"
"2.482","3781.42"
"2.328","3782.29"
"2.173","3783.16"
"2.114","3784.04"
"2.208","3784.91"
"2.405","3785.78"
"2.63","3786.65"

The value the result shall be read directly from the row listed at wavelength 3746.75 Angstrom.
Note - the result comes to 3.862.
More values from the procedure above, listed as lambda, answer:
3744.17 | 3.889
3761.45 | 3.963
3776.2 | 2.961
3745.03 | 3.919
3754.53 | 3.752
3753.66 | 3.919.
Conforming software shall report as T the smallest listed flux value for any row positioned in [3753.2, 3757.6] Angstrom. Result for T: 3.345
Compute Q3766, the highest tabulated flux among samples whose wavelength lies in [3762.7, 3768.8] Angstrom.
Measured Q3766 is 3.949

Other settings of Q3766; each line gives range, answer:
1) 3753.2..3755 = 3.919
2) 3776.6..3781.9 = 2.75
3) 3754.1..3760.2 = 3.752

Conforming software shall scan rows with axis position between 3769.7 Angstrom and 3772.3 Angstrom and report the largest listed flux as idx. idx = 3.115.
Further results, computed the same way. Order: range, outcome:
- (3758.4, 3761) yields 3.803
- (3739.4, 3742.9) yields 3.686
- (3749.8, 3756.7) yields 4.171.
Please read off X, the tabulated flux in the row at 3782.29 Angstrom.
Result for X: 2.328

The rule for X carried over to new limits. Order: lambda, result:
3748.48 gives 3.889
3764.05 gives 3.747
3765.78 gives 3.211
